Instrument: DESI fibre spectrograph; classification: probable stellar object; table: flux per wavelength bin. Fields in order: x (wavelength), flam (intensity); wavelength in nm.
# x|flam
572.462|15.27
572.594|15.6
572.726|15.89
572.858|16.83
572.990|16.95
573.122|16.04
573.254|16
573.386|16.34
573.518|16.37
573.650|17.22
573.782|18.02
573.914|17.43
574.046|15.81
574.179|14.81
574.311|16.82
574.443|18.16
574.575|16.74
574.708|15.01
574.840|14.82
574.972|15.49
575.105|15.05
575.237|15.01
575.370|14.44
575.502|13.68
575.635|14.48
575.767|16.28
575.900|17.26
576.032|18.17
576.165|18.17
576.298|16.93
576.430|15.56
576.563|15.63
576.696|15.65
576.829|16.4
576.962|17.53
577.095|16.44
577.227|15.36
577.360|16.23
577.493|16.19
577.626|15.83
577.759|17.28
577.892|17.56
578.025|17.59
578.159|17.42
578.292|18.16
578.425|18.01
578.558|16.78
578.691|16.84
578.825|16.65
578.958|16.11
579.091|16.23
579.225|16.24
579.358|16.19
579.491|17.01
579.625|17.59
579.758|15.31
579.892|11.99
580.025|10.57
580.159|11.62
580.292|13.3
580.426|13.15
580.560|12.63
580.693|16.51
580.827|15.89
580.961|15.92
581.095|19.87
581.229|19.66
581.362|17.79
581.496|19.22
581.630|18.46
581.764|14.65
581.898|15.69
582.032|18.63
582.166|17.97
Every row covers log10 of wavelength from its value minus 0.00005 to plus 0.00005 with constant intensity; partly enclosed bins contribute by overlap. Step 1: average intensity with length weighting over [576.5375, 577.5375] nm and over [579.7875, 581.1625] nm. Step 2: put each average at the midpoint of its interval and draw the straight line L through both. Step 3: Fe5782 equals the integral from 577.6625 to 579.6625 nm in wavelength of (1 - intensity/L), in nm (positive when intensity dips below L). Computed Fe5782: -0.233 nm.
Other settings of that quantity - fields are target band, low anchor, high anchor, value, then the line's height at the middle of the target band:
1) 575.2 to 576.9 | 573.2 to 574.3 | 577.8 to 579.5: 0.08 nm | 16.7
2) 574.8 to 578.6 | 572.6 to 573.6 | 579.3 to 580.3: -0.29 nm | 15.2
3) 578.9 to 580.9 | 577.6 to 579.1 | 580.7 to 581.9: 0.30 nm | 17.3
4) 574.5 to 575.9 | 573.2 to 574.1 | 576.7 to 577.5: 0.11 nm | 16.6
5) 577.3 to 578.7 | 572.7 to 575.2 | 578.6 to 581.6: -0.10 nm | 16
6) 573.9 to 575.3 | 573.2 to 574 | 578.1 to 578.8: 0.09 nm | 17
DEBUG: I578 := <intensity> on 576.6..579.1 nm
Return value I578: 16.7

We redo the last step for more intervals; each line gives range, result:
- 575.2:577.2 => 16.1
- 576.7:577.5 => 16.3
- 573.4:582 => 16.2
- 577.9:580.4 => 15.8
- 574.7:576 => 15.2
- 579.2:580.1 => 14.9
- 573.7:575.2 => 16.2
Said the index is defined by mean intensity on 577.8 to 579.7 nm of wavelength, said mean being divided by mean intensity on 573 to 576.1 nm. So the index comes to 1.06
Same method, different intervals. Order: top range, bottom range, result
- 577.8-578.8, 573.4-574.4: 1.05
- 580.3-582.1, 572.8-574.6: 1.00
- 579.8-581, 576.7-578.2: 0.81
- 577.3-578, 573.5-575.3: 1.03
